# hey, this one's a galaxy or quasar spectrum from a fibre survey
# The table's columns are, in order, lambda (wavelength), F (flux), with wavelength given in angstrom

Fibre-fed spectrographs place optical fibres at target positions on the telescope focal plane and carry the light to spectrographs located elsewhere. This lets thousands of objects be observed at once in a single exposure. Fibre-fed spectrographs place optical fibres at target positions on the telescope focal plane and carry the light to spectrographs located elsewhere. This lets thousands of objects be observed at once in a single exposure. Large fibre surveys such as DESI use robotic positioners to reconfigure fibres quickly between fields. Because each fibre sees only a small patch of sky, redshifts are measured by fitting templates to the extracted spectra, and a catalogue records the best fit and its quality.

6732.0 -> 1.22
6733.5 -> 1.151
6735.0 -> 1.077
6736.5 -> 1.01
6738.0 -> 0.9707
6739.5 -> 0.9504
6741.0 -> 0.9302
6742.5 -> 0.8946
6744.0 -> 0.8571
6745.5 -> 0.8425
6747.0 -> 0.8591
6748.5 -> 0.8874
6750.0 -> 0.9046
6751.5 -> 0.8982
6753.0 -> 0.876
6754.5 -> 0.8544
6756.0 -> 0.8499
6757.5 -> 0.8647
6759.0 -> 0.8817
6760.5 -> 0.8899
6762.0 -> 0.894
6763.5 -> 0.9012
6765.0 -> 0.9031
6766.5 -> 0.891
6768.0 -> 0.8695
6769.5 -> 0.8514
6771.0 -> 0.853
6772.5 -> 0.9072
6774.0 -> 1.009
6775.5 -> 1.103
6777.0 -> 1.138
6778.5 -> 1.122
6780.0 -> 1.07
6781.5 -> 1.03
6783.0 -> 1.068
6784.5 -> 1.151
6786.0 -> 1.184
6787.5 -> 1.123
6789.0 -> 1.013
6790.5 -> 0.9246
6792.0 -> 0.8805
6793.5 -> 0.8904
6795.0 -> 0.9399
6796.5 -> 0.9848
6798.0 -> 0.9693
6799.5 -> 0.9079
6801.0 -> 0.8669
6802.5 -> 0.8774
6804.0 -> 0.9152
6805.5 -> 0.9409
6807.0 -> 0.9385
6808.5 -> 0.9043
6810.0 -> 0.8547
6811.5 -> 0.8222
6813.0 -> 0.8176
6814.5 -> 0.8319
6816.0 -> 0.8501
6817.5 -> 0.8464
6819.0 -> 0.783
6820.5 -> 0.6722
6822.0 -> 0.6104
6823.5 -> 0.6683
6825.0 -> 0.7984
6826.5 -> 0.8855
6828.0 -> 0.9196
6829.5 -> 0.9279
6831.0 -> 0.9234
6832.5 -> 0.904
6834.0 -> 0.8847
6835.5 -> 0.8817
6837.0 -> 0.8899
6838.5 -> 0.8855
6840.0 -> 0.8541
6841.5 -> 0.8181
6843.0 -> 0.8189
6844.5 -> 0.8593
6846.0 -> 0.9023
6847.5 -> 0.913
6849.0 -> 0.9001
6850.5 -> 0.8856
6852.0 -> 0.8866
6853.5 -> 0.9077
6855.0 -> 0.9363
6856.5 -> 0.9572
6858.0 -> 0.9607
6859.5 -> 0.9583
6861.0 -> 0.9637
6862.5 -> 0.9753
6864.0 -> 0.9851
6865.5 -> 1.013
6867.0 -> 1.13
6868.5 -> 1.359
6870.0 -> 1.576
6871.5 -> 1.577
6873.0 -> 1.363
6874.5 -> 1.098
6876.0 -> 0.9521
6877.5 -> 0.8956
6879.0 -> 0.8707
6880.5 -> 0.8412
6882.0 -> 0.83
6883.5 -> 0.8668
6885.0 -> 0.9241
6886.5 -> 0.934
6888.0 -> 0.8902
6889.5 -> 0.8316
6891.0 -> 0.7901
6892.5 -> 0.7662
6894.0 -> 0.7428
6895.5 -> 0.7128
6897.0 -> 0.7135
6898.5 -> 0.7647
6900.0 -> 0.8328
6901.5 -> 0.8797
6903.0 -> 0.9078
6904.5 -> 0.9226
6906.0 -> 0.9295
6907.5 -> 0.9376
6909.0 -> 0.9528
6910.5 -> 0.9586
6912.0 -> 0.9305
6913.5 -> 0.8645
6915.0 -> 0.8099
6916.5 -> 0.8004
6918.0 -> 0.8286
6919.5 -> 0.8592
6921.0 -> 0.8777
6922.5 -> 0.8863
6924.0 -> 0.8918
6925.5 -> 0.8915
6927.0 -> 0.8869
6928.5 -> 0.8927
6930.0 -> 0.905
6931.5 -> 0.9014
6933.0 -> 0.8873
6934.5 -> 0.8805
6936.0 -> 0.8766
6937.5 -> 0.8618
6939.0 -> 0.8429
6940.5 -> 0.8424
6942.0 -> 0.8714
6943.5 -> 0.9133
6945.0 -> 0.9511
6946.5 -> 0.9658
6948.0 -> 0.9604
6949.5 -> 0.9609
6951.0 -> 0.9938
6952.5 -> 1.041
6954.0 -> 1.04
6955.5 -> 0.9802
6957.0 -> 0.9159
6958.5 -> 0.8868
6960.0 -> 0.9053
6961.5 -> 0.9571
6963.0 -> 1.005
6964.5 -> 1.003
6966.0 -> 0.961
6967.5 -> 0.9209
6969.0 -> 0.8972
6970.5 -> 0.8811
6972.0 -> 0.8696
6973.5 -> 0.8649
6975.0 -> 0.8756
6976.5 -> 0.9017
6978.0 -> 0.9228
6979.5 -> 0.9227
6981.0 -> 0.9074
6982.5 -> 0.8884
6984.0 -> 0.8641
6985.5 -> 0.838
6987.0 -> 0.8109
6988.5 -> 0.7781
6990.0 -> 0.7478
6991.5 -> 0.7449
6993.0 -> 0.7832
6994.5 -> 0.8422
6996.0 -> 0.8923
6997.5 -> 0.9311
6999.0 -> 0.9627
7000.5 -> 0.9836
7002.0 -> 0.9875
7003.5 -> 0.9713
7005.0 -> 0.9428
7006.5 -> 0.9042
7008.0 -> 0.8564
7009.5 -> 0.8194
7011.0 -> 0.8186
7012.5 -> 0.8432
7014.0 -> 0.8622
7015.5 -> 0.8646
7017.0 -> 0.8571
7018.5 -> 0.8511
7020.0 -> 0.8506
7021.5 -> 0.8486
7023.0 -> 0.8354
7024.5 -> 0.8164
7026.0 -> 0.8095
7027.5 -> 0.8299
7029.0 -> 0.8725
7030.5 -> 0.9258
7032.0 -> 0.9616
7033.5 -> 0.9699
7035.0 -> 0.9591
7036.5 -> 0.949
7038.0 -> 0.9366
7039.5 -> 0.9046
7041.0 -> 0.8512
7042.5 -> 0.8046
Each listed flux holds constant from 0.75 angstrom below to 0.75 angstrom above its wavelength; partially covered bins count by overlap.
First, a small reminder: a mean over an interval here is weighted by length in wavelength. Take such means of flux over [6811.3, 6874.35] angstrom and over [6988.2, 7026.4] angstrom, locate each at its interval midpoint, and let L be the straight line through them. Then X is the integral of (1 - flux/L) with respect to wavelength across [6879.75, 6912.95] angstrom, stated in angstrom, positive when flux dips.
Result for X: 2.0 angstrom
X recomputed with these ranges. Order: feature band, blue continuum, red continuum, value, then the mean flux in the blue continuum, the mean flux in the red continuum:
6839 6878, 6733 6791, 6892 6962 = -4.22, 0.96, 0.889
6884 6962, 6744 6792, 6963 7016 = 1.45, 0.953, 0.884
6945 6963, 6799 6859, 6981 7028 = -2.17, 0.865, 0.86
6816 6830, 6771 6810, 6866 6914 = 2.68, 0.989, 0.955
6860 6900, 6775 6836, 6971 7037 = -3.00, 0.922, 0.876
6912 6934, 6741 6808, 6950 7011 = 1.02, 0.942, 0.904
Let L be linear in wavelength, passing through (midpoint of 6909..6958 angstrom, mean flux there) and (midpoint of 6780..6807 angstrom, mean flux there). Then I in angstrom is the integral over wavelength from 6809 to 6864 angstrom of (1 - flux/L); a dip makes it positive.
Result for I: 5.2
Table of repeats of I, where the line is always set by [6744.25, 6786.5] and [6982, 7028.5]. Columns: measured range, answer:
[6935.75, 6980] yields -2.56 angstrom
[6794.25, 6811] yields 0.28 angstrom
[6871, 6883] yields -1.76 angstrom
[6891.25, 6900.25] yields 1.46 angstrom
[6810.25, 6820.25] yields 1.17 angstrom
